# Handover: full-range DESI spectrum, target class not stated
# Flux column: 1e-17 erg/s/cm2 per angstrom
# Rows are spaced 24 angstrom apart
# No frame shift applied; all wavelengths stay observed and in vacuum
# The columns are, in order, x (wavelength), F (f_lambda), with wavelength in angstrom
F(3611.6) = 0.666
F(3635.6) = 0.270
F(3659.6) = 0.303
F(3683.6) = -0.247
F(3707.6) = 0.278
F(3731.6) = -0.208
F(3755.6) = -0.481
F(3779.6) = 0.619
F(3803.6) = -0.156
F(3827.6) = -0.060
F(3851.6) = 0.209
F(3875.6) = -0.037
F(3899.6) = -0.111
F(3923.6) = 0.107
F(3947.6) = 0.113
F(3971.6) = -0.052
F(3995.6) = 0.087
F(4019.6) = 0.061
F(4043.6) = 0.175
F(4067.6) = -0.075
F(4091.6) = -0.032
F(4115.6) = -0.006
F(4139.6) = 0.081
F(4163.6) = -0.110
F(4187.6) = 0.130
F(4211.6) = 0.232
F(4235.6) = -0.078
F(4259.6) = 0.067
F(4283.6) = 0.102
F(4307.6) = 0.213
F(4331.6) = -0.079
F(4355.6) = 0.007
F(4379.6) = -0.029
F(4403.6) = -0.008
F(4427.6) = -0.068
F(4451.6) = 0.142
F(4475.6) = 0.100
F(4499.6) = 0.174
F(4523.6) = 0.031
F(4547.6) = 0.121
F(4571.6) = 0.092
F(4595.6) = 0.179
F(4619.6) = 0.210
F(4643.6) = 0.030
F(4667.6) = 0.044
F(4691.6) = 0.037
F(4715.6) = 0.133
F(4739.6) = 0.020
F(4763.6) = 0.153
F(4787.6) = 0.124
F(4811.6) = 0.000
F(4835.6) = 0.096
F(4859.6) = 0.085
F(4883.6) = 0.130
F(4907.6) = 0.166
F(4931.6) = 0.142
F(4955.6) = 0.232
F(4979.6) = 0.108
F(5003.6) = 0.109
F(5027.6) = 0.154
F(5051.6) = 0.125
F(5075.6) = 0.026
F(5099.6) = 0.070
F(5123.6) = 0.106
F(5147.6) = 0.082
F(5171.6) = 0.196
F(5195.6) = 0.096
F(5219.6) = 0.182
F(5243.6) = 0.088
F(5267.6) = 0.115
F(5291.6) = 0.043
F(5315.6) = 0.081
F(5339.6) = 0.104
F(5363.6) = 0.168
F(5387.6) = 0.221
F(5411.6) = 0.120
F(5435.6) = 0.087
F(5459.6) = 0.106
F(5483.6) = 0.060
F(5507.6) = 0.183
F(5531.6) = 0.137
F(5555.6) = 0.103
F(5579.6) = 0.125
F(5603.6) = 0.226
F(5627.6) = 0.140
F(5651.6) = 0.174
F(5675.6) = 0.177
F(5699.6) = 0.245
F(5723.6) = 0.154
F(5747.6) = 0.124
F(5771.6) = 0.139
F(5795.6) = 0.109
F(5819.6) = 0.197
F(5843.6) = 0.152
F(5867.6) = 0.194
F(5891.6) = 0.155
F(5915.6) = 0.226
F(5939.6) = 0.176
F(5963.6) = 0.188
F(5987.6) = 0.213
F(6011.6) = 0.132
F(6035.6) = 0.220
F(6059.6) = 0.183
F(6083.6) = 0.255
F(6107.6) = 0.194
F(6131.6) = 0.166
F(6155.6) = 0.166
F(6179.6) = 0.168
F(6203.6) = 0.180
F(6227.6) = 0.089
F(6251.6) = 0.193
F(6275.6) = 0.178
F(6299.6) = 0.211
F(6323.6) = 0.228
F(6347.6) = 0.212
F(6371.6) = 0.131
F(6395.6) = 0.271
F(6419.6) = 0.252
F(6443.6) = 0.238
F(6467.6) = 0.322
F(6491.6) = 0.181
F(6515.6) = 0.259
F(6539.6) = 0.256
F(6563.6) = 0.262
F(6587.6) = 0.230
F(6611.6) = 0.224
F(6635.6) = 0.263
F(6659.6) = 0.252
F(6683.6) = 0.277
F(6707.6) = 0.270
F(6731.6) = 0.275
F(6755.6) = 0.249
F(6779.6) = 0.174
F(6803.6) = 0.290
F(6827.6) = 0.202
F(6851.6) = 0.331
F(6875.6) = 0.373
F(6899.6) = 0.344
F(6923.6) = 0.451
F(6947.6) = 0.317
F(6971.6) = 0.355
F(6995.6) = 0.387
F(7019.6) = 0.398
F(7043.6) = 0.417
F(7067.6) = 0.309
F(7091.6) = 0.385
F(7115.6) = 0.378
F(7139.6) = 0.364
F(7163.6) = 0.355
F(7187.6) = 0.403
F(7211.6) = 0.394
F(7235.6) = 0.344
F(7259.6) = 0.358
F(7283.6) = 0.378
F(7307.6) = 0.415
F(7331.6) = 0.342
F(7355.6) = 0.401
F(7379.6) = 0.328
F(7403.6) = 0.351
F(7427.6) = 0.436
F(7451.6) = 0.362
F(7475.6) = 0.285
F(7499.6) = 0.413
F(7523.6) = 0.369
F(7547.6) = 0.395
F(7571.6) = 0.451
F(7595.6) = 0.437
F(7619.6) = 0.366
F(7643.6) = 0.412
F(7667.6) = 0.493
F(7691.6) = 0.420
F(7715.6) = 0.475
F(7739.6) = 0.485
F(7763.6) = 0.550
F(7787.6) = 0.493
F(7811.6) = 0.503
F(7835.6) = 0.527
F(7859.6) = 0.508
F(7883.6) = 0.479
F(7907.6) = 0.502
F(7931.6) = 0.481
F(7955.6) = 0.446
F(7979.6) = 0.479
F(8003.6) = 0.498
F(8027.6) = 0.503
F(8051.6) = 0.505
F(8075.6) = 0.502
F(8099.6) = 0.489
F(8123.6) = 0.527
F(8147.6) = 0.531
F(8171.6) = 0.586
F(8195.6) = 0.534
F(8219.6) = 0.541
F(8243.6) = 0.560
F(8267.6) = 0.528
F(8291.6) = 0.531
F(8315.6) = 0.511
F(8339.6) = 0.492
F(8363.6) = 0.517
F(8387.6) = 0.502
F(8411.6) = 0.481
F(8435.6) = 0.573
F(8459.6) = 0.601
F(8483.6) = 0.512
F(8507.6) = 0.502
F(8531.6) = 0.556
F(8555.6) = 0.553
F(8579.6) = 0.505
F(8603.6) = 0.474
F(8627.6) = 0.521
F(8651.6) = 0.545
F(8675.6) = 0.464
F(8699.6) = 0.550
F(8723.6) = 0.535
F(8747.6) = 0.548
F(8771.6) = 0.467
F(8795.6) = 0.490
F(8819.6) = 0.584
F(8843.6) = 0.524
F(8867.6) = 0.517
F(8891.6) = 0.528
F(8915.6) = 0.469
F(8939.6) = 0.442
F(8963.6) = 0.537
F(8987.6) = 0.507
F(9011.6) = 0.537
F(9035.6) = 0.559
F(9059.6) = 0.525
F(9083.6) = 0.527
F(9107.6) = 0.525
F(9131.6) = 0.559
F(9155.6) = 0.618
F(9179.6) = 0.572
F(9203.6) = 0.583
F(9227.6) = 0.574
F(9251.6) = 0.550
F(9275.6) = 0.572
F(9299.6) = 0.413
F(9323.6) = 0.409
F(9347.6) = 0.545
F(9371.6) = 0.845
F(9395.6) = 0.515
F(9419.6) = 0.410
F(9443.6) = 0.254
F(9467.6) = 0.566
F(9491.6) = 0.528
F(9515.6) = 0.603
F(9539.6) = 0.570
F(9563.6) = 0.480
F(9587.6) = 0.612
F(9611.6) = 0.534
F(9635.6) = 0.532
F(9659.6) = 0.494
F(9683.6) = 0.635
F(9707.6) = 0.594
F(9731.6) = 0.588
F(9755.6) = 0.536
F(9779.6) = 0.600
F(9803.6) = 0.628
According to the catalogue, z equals 0.72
